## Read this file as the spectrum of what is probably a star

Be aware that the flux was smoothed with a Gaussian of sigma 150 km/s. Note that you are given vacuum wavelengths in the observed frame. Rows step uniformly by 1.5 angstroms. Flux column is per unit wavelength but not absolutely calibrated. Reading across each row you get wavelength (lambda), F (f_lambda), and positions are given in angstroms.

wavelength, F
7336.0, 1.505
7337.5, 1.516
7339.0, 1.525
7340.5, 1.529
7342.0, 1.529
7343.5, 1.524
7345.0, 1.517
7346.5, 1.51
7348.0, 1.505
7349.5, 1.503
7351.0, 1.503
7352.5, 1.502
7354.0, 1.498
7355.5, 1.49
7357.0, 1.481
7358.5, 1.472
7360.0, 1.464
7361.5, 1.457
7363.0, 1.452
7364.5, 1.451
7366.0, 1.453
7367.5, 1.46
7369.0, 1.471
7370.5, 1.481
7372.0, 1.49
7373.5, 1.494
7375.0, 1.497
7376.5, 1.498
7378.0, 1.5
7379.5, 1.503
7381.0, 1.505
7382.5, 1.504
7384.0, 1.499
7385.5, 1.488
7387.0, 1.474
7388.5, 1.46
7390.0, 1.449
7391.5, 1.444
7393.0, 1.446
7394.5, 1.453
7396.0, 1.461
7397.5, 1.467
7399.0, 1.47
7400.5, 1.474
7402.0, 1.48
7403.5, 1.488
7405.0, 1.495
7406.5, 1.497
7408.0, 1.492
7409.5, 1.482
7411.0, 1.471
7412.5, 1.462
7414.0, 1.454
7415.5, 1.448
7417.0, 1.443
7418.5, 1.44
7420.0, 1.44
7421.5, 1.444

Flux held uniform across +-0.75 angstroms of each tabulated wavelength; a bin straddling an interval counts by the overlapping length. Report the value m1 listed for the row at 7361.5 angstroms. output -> 1.457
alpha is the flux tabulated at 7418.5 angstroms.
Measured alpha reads 1.44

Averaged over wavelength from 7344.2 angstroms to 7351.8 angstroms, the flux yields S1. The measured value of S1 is 1.51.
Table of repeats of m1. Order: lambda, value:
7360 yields 1.464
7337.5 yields 1.516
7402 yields 1.48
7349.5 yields 1.503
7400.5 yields 1.474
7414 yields 1.454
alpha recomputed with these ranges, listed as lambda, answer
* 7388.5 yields 1.46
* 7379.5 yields 1.503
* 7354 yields 1.498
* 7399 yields 1.47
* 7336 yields 1.505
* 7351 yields 1.503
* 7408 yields 1.492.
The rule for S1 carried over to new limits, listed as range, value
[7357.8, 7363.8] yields 1.46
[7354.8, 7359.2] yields 1.48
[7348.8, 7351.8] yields 1.5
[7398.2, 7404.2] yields 1.48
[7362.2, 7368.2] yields 1.45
